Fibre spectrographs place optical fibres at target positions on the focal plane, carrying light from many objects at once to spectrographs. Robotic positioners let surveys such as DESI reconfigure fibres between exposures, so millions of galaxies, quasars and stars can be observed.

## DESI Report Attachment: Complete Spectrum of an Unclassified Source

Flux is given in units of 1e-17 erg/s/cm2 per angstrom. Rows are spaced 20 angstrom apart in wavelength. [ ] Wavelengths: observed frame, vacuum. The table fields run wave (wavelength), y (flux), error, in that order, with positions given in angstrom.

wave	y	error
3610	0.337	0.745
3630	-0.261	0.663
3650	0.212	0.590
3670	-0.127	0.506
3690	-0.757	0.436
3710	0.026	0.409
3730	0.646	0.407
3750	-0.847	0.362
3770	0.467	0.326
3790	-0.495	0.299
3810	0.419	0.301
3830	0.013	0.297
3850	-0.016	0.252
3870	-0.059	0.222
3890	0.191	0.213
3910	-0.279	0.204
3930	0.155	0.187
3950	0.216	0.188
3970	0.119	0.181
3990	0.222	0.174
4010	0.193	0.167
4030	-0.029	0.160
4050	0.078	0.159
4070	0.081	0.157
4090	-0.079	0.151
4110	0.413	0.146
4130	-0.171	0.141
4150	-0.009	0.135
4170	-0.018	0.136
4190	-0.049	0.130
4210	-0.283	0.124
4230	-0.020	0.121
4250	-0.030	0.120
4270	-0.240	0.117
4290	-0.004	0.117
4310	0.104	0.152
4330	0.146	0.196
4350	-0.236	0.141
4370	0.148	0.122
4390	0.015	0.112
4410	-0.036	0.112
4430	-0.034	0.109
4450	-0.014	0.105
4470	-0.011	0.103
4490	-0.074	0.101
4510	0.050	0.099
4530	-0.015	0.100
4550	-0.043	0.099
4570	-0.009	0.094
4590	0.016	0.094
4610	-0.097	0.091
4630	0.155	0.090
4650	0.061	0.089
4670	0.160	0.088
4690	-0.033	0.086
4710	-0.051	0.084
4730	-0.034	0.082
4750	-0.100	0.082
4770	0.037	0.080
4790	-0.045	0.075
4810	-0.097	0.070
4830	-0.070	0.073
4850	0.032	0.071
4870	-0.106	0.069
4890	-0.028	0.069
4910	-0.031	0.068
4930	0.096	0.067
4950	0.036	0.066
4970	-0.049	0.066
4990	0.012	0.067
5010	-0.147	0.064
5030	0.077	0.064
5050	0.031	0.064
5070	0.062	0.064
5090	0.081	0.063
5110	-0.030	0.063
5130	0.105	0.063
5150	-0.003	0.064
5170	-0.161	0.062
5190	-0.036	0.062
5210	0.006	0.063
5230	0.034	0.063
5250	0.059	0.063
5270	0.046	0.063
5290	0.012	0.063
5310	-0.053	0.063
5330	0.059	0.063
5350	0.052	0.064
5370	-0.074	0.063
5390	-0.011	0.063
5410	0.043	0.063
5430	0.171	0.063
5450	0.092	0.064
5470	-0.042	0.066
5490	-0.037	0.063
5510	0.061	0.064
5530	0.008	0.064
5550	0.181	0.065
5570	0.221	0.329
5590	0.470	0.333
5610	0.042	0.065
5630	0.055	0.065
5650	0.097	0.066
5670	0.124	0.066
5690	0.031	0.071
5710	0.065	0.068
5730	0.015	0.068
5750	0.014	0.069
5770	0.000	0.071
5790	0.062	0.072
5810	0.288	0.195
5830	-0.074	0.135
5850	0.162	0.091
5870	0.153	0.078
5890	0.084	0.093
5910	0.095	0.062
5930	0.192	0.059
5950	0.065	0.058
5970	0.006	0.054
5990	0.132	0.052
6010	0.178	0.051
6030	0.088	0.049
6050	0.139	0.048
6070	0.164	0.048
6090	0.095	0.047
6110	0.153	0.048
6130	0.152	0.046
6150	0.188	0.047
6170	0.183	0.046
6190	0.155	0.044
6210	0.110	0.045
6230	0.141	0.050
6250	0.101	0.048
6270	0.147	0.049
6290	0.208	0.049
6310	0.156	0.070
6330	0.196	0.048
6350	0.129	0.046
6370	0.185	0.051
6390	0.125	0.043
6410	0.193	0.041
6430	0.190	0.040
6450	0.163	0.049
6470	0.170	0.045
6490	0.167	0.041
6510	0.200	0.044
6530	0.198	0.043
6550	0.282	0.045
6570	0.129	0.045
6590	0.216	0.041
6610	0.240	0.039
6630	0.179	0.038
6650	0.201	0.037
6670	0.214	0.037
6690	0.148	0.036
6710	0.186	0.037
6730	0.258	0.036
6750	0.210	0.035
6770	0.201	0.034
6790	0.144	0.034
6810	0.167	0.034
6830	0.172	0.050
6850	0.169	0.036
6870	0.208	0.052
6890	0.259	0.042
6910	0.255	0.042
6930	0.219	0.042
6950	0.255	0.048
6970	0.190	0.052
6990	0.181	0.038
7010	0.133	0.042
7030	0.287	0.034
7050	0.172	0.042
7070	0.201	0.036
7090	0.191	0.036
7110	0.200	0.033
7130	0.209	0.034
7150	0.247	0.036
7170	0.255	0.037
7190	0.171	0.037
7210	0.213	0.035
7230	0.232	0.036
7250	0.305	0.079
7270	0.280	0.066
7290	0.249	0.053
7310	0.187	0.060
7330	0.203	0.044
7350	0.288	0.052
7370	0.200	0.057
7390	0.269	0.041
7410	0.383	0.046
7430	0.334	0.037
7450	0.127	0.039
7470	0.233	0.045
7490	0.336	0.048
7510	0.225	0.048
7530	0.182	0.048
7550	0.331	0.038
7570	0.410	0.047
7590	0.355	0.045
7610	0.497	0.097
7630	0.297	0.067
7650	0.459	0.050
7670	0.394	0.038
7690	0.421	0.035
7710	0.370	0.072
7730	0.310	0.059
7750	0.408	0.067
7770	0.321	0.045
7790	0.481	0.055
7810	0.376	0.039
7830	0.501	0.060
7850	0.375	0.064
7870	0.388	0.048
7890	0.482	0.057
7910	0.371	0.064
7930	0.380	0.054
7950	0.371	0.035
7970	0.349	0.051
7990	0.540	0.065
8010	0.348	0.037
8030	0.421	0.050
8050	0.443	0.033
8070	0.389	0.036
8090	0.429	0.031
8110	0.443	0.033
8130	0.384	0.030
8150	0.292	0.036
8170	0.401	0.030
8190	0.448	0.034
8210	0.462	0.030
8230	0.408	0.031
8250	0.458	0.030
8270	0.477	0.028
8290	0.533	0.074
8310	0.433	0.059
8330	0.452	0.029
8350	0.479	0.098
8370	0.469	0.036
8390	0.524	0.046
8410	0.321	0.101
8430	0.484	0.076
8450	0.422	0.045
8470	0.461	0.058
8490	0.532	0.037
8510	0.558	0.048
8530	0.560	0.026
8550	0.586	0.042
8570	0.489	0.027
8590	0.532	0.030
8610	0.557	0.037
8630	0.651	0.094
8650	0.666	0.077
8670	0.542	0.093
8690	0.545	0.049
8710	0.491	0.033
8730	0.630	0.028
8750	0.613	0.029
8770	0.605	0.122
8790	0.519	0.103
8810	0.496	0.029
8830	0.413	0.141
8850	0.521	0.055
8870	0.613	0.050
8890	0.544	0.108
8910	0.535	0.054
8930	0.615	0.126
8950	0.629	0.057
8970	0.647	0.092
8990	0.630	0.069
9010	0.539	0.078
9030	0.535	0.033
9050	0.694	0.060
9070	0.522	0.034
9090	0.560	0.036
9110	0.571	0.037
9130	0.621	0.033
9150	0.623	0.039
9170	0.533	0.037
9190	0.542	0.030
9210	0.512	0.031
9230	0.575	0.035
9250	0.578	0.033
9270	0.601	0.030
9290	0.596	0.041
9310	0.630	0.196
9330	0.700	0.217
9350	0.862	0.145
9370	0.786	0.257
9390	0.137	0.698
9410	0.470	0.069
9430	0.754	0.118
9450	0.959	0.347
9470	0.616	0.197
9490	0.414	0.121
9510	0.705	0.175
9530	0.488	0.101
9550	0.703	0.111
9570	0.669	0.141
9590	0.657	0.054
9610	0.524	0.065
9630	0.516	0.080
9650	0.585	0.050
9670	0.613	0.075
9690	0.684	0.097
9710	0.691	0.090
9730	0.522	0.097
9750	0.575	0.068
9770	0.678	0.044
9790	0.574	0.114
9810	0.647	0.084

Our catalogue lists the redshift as 0.894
